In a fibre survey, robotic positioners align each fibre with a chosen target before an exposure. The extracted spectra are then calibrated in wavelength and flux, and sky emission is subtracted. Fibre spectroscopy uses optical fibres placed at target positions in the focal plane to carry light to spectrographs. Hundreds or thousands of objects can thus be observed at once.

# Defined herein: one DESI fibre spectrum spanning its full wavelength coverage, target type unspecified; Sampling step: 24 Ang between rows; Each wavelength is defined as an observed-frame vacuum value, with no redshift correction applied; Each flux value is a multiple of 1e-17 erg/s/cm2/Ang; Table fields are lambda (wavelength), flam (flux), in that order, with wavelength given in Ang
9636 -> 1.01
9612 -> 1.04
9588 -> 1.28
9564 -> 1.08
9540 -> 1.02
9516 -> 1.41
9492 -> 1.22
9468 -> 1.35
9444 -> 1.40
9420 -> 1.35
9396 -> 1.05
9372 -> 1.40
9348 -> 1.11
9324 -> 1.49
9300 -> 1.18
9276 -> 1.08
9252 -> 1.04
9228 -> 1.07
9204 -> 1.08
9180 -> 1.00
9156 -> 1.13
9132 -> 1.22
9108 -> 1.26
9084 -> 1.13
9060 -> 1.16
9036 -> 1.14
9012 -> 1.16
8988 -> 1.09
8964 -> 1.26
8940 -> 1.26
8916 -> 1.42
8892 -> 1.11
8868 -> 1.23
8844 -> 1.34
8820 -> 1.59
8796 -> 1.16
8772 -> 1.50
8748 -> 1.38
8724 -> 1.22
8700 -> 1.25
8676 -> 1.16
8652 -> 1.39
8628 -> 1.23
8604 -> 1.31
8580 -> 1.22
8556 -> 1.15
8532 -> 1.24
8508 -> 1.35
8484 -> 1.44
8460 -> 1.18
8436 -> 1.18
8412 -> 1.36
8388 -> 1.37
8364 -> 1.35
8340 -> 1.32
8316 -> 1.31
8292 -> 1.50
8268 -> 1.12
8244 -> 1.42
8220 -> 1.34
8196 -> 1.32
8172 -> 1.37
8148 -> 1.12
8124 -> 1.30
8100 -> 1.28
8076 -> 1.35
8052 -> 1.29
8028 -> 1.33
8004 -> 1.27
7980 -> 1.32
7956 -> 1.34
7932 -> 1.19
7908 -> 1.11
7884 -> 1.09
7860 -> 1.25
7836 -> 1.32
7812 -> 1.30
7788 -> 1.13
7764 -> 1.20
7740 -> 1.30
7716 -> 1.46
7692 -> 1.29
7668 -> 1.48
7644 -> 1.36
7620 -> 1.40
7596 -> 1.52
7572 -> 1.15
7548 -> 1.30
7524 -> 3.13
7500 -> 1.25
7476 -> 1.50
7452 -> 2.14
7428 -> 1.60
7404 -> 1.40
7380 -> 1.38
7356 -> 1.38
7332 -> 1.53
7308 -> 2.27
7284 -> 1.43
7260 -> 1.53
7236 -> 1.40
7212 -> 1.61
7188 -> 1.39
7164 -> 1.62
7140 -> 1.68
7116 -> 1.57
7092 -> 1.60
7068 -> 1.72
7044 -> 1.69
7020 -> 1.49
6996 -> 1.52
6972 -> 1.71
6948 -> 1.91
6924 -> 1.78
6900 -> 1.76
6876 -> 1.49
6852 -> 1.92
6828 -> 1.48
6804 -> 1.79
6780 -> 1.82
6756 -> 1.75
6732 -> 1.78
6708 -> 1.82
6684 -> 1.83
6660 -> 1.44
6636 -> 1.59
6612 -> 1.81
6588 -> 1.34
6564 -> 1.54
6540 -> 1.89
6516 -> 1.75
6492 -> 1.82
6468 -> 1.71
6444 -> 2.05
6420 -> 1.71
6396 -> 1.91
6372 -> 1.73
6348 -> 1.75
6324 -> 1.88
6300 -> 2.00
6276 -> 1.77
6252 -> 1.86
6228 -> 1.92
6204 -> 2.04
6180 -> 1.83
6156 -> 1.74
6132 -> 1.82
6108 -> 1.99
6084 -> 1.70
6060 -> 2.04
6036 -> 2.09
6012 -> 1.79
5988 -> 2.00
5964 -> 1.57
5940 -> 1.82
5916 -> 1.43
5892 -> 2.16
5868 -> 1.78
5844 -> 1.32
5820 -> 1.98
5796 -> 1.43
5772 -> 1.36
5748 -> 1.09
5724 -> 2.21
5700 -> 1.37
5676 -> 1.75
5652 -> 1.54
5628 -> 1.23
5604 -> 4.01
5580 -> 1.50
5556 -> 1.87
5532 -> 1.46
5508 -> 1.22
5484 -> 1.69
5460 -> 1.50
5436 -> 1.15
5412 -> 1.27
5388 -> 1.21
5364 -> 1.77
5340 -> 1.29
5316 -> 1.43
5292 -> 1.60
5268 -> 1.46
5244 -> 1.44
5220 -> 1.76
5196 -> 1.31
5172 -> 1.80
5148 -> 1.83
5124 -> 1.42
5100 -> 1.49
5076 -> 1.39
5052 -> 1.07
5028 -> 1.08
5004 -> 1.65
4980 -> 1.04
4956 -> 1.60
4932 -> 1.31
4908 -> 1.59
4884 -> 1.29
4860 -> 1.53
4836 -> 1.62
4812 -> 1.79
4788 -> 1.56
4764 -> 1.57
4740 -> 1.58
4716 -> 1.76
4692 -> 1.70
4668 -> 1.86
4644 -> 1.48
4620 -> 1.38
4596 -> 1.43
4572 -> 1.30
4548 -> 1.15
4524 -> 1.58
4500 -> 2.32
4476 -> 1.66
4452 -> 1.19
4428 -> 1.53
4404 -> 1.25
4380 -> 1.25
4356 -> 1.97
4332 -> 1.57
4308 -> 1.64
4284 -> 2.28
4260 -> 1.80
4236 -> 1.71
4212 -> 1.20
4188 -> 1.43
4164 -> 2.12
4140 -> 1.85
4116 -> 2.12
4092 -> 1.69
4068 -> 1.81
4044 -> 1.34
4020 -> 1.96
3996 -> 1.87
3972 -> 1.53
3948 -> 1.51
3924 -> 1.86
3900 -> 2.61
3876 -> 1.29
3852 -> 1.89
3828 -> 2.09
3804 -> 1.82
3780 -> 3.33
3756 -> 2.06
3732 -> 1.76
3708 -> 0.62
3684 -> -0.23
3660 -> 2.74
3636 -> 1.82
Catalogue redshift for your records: 0.50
